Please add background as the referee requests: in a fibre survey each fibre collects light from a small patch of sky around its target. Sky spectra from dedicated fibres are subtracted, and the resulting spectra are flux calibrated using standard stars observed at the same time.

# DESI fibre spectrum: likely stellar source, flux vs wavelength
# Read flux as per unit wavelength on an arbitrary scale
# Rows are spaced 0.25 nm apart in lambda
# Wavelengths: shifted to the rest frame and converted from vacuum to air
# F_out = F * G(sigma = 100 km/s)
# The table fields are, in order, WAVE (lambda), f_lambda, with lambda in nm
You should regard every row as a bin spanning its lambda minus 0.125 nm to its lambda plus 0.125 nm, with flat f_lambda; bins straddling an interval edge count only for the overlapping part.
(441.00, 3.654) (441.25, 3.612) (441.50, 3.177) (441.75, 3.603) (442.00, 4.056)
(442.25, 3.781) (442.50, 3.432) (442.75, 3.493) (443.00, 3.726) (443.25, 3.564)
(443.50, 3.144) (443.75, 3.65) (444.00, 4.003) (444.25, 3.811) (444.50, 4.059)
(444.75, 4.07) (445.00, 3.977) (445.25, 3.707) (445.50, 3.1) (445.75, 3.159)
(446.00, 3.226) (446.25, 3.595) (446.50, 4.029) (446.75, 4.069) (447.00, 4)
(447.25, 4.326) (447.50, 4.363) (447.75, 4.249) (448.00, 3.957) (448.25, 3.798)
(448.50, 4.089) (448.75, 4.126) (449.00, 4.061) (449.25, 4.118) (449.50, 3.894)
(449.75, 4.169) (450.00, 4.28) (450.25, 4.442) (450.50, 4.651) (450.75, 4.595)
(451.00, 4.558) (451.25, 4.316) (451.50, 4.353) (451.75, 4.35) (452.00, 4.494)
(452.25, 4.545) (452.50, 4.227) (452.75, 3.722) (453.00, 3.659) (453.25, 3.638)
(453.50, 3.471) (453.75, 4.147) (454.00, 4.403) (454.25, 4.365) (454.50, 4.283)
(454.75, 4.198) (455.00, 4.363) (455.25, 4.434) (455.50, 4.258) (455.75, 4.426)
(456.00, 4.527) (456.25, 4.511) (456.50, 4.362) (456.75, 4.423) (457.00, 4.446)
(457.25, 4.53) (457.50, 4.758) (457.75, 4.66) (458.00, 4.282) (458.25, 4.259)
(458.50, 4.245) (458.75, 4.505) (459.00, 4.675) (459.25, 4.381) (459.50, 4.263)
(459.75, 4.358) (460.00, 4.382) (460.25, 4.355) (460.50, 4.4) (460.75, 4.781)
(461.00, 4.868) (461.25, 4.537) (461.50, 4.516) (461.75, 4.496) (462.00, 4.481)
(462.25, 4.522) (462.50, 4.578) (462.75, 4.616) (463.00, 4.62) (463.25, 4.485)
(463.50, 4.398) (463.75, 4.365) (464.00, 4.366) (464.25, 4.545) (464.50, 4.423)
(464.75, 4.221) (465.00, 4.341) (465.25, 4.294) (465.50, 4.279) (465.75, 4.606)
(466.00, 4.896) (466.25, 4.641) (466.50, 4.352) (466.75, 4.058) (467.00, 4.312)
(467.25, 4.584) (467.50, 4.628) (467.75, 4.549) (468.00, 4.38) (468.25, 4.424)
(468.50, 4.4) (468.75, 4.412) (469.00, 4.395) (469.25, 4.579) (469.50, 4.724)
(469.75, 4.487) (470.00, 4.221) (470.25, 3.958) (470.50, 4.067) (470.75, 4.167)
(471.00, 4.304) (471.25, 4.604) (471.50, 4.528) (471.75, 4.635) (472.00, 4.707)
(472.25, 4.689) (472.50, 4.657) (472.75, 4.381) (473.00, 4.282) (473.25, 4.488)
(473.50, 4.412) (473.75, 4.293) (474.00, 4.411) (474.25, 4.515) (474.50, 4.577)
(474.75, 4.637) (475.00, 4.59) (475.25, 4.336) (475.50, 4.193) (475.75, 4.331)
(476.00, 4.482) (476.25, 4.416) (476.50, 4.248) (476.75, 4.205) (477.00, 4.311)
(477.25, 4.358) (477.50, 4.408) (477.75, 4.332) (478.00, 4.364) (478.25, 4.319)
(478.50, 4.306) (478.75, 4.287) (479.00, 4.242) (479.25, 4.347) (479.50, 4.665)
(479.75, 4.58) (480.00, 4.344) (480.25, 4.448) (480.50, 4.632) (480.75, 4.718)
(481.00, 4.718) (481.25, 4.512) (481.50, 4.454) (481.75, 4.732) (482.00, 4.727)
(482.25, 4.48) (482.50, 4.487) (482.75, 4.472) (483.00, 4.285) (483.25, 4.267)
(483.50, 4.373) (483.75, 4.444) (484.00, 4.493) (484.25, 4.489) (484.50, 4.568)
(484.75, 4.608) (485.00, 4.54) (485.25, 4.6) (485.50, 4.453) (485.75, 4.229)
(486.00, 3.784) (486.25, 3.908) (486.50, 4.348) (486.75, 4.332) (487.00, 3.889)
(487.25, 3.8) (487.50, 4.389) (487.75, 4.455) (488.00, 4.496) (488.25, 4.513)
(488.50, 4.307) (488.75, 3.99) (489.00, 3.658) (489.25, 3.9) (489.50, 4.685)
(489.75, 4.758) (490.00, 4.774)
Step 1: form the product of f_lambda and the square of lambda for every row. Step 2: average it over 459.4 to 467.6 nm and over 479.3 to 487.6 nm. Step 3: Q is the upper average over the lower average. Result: 1.07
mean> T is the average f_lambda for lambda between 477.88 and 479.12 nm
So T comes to 4.3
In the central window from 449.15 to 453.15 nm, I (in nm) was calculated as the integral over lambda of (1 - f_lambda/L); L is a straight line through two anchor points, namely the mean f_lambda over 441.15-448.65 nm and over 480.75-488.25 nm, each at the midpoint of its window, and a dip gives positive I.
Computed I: -0.42 nm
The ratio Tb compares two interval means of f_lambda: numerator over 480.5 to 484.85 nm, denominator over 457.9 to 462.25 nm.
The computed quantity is 1.01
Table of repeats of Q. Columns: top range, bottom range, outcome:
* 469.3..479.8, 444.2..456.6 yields 1.19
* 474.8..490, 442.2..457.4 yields 1.24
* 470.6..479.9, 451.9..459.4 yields 1.12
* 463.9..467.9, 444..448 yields 1.26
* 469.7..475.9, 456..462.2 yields 1.05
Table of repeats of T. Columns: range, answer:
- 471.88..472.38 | 4.7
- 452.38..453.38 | 3.81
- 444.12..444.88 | 3.98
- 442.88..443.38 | 3.64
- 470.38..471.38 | 4.29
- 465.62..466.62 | 4.62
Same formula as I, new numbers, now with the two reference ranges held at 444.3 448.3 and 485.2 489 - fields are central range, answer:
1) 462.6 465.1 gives -0.271 nm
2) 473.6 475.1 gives -0.148 nm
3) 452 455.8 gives -0.220 nm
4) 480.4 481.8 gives -0.157 nm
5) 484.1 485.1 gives -0.087 nm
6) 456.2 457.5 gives -0.176 nm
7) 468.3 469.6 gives -0.142 nm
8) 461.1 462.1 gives -0.133 nm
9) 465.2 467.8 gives -0.288 nm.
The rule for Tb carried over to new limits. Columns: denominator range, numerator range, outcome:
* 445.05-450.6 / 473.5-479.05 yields 1.10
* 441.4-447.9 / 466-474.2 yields 1.18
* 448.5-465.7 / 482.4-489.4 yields 0.98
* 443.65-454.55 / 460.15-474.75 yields 1.10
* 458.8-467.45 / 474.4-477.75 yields 0.98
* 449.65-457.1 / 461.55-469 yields 1.04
